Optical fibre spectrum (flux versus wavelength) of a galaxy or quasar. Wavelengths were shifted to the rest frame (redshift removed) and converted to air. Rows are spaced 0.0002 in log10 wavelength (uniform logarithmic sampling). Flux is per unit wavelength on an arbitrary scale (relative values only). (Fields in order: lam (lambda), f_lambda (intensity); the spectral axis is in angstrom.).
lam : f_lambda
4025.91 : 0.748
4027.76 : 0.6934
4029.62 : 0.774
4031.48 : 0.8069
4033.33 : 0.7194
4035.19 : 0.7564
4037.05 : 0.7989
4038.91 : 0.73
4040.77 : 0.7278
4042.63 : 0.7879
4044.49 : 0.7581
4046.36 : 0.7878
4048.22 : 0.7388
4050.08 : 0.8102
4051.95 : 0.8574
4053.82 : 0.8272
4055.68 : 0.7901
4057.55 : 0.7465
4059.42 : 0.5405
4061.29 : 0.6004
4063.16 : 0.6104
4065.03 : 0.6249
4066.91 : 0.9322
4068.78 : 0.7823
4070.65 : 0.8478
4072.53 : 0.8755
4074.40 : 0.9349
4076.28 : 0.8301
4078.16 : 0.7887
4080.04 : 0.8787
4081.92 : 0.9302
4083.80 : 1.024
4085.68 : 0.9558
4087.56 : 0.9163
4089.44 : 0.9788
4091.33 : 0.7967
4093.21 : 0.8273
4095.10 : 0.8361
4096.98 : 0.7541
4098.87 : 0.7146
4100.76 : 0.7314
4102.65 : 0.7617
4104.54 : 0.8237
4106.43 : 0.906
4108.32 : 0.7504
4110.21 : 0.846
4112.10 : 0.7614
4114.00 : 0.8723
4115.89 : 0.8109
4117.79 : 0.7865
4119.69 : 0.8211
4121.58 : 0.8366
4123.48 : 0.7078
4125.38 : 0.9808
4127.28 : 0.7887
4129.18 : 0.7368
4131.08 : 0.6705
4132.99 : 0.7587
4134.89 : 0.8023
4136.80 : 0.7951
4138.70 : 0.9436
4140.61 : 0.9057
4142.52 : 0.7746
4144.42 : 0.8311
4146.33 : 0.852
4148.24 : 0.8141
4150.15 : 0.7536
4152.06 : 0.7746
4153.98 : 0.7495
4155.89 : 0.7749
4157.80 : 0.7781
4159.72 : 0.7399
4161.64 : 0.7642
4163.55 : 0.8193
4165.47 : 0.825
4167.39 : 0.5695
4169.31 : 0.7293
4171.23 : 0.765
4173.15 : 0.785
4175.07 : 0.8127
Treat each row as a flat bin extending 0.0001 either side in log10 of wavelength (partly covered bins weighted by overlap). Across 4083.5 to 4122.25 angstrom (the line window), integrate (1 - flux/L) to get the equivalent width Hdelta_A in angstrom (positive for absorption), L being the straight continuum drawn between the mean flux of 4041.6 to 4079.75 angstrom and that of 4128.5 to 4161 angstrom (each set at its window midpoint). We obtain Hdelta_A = -2.3 angstrom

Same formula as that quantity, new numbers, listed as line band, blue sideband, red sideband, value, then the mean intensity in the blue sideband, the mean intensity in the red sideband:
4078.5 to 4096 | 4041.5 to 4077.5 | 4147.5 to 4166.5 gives -2.9 angstrom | 0.773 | 0.778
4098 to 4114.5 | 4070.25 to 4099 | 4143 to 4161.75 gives 1.0 angstrom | 0.873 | 0.784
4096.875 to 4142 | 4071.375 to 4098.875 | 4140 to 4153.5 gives 1.9 angstrom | 0.874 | 0.81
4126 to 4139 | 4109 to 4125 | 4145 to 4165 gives 0.3 angstrom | 0.811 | 0.784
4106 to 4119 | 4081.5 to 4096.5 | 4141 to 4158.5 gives 0.7 angstrom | 0.903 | 0.793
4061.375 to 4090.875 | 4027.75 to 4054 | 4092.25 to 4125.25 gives -2.4 angstrom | 0.773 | 0.802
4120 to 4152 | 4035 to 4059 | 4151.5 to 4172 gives -2.2 angstrom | 0.774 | 0.753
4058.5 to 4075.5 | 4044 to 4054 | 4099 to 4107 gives 0.9 angstrom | 0.795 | 0.791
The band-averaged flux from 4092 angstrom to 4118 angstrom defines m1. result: 0.799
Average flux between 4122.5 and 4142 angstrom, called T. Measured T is 0.808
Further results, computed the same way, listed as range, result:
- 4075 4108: 0.849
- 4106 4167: 0.801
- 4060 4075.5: 0.771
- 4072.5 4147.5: 0.832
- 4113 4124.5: 0.807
